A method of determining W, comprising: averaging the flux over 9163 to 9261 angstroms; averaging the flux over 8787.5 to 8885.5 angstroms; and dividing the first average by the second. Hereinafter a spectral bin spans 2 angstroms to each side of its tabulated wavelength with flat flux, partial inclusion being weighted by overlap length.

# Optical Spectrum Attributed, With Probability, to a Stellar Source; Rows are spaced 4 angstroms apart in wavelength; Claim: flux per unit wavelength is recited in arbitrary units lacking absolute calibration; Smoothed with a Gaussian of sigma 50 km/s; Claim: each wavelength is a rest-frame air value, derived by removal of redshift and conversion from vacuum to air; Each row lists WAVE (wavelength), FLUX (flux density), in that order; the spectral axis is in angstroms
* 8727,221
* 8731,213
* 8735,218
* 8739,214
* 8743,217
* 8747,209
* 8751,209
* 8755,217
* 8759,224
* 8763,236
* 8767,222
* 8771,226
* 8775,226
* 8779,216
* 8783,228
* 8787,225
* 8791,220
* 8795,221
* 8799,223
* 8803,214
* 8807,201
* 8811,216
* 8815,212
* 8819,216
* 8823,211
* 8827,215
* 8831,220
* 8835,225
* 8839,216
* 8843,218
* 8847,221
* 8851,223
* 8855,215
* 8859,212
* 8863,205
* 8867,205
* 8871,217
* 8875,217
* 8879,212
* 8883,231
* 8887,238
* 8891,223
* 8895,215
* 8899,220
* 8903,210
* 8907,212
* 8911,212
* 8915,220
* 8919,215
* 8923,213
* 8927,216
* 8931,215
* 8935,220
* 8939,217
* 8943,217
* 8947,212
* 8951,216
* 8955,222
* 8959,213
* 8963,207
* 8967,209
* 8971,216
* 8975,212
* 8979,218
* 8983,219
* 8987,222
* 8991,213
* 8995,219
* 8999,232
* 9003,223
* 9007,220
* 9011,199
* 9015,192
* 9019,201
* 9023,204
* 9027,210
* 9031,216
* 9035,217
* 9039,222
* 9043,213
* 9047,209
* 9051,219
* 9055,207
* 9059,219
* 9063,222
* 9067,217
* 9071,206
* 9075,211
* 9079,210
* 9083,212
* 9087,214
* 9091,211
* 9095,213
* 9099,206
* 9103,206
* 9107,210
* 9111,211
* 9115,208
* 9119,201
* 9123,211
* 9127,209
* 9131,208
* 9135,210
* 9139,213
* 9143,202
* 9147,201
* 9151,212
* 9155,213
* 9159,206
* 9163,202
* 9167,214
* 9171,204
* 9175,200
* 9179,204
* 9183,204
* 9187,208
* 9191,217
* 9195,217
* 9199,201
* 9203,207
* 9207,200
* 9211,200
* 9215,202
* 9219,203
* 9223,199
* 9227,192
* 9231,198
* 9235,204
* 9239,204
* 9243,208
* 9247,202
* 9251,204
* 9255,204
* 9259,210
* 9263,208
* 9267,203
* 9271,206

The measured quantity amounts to 0.94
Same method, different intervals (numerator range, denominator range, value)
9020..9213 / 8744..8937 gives 0.96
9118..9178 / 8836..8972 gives 0.96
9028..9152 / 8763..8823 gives 0.96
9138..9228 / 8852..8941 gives 0.95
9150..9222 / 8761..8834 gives 0.94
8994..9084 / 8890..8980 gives 0.99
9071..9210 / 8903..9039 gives 0.97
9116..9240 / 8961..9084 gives 0.96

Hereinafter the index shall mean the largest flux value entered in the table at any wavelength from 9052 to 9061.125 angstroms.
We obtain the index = 219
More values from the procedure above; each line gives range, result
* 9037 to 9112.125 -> 222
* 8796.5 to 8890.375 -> 238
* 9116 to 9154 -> 213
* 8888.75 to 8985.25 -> 223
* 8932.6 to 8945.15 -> 220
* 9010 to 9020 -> 201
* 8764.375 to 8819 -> 228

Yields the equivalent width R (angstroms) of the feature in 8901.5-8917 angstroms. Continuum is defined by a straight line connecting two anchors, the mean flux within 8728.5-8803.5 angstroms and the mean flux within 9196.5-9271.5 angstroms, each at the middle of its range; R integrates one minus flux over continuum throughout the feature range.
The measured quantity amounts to 0.1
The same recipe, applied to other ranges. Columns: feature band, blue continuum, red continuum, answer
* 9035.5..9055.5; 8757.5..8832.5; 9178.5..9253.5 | -0.4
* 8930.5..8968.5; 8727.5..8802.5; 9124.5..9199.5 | -0.1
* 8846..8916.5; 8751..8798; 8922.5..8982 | 0.4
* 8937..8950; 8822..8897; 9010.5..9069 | 0.0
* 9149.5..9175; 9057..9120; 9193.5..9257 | -0.1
